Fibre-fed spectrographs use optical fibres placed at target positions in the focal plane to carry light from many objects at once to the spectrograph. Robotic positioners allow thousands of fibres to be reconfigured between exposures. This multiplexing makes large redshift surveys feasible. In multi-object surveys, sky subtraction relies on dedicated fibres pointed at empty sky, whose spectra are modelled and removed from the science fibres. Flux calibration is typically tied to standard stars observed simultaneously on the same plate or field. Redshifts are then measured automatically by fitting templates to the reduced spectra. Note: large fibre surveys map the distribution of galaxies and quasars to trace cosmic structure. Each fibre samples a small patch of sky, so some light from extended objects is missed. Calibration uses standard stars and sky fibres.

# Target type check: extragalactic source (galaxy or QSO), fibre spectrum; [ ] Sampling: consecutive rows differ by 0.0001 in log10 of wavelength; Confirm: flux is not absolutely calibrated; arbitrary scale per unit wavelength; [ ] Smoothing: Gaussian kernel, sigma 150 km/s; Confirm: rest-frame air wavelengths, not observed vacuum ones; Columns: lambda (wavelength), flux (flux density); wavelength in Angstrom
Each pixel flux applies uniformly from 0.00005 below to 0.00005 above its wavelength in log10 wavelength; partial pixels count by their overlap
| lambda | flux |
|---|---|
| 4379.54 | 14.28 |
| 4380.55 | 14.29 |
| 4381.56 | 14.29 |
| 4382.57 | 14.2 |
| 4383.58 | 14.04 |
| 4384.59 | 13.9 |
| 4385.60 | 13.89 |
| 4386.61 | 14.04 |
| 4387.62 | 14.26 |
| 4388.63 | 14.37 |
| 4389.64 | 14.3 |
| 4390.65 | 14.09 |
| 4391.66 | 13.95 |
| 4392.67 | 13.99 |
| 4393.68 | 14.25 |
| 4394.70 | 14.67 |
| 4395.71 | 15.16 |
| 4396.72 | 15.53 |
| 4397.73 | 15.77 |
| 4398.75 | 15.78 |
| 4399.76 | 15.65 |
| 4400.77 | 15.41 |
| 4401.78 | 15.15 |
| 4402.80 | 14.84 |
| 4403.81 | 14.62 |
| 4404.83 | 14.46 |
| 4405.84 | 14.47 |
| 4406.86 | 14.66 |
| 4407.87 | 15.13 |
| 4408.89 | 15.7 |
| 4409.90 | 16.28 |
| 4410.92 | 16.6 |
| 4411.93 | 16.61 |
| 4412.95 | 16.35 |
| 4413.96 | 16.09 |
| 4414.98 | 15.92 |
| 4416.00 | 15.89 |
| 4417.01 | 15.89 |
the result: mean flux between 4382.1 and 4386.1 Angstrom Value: 14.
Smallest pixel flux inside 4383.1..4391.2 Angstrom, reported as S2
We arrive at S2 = 13.89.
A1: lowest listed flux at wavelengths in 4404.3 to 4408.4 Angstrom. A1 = 14.46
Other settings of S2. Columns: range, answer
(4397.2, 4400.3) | 15.65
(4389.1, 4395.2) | 13.95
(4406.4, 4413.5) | 14.66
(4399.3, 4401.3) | 15.41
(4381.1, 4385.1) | 13.9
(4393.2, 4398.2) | 14.25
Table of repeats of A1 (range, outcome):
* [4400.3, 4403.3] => 14.84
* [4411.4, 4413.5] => 16.35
